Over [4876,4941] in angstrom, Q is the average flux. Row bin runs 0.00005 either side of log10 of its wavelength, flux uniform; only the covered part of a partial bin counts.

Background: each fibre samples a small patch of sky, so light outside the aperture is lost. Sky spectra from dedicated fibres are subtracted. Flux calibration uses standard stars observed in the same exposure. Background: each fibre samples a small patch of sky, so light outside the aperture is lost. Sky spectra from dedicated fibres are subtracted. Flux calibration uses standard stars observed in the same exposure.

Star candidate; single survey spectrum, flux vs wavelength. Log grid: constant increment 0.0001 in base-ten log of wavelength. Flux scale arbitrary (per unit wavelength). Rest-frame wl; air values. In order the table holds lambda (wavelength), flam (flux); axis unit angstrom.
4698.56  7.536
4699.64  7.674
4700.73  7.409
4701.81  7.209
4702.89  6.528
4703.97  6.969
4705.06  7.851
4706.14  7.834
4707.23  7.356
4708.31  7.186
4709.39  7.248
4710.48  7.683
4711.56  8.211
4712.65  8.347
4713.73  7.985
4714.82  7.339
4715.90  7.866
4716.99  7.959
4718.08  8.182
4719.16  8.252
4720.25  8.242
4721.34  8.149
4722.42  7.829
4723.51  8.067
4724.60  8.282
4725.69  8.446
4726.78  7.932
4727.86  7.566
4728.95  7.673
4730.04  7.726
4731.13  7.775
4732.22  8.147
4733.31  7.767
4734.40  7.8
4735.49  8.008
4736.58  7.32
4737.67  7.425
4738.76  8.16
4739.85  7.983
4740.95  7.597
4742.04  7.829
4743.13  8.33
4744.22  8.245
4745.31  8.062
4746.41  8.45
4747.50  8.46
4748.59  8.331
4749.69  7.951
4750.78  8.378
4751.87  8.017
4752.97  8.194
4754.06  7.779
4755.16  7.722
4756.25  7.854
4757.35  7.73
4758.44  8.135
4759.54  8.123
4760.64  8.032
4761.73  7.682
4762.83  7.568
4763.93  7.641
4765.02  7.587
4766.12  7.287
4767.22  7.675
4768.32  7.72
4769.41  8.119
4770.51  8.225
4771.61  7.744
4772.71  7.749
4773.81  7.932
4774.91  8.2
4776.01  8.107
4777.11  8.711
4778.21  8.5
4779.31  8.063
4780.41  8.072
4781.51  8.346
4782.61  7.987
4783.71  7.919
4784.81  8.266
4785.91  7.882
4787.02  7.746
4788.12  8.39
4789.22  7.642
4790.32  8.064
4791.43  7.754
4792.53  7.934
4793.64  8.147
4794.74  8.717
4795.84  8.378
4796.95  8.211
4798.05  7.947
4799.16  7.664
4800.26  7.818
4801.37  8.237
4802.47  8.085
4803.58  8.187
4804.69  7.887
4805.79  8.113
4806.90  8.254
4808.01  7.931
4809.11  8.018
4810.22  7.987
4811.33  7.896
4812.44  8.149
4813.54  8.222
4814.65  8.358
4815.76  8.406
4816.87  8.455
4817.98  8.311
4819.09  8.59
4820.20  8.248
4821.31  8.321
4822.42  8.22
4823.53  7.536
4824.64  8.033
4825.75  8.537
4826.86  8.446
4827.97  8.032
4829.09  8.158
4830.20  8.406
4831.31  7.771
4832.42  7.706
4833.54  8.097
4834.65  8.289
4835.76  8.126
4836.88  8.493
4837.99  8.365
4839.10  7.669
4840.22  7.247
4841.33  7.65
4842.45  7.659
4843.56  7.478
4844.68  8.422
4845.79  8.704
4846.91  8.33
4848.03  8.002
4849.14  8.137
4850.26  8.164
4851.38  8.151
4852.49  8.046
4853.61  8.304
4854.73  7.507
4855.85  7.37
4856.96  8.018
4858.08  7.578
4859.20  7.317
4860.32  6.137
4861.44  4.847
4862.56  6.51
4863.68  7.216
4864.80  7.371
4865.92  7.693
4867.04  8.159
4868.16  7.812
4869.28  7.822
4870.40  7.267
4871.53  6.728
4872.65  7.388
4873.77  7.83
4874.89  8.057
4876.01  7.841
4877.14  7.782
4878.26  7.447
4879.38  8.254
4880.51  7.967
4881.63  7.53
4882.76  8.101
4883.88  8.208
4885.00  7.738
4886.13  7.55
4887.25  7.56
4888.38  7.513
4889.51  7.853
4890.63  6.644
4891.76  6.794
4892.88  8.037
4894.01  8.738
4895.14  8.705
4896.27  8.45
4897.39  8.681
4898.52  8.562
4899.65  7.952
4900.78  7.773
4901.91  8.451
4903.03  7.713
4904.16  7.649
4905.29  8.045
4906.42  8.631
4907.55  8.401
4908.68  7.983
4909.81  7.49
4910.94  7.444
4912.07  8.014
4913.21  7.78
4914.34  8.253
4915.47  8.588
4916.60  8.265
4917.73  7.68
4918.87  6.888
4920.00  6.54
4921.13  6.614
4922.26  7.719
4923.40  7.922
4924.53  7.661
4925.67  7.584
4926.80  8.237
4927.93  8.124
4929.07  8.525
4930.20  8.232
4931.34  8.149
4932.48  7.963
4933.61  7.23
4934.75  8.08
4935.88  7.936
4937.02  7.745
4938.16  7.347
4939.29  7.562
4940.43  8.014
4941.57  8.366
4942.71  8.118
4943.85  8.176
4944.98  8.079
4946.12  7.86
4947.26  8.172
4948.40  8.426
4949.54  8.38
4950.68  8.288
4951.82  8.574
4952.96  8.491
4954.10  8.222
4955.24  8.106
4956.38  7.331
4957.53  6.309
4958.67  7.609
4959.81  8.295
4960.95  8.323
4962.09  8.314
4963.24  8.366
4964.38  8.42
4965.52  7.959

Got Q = 7.86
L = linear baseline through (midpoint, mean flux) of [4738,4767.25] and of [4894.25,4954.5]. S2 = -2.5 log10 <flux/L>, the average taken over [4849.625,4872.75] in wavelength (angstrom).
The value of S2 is 0.08 mag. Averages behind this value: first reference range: 7.96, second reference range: 8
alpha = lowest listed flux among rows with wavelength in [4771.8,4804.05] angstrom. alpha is 7.642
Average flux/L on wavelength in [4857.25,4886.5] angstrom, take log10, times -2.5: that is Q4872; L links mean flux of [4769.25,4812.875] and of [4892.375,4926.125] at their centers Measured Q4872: 0.07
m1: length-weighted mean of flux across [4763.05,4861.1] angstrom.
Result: 8.01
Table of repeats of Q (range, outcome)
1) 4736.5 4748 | 8.01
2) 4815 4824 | 8.27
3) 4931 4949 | 7.95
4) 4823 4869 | 7.79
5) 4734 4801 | 7.99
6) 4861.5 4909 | 7.79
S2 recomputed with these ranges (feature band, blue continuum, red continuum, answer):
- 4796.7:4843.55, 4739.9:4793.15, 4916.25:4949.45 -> -0.019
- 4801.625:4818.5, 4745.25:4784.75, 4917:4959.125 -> -0.026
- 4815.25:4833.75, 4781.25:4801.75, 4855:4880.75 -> -0.057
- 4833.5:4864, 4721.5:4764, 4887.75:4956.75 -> 0.034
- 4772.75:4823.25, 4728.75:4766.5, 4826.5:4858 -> -0.022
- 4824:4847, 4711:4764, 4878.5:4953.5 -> -0.016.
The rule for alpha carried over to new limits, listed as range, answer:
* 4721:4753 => 7.32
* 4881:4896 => 6.644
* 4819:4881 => 4.847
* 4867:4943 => 6.54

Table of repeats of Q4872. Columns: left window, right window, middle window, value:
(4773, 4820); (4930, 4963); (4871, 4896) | 0.04 mag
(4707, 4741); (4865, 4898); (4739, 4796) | -0.02 mag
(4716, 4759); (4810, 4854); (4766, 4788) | 0.00 mag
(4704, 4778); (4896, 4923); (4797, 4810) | -0.02 mag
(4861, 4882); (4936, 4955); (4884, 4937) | -0.01 mag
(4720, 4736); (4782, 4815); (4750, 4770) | 0.02 mag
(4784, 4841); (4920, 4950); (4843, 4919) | 0.03 mag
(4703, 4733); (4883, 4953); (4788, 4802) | -0.03 mag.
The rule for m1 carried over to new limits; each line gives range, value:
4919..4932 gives 7.73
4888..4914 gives 7.97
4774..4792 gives 8.1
